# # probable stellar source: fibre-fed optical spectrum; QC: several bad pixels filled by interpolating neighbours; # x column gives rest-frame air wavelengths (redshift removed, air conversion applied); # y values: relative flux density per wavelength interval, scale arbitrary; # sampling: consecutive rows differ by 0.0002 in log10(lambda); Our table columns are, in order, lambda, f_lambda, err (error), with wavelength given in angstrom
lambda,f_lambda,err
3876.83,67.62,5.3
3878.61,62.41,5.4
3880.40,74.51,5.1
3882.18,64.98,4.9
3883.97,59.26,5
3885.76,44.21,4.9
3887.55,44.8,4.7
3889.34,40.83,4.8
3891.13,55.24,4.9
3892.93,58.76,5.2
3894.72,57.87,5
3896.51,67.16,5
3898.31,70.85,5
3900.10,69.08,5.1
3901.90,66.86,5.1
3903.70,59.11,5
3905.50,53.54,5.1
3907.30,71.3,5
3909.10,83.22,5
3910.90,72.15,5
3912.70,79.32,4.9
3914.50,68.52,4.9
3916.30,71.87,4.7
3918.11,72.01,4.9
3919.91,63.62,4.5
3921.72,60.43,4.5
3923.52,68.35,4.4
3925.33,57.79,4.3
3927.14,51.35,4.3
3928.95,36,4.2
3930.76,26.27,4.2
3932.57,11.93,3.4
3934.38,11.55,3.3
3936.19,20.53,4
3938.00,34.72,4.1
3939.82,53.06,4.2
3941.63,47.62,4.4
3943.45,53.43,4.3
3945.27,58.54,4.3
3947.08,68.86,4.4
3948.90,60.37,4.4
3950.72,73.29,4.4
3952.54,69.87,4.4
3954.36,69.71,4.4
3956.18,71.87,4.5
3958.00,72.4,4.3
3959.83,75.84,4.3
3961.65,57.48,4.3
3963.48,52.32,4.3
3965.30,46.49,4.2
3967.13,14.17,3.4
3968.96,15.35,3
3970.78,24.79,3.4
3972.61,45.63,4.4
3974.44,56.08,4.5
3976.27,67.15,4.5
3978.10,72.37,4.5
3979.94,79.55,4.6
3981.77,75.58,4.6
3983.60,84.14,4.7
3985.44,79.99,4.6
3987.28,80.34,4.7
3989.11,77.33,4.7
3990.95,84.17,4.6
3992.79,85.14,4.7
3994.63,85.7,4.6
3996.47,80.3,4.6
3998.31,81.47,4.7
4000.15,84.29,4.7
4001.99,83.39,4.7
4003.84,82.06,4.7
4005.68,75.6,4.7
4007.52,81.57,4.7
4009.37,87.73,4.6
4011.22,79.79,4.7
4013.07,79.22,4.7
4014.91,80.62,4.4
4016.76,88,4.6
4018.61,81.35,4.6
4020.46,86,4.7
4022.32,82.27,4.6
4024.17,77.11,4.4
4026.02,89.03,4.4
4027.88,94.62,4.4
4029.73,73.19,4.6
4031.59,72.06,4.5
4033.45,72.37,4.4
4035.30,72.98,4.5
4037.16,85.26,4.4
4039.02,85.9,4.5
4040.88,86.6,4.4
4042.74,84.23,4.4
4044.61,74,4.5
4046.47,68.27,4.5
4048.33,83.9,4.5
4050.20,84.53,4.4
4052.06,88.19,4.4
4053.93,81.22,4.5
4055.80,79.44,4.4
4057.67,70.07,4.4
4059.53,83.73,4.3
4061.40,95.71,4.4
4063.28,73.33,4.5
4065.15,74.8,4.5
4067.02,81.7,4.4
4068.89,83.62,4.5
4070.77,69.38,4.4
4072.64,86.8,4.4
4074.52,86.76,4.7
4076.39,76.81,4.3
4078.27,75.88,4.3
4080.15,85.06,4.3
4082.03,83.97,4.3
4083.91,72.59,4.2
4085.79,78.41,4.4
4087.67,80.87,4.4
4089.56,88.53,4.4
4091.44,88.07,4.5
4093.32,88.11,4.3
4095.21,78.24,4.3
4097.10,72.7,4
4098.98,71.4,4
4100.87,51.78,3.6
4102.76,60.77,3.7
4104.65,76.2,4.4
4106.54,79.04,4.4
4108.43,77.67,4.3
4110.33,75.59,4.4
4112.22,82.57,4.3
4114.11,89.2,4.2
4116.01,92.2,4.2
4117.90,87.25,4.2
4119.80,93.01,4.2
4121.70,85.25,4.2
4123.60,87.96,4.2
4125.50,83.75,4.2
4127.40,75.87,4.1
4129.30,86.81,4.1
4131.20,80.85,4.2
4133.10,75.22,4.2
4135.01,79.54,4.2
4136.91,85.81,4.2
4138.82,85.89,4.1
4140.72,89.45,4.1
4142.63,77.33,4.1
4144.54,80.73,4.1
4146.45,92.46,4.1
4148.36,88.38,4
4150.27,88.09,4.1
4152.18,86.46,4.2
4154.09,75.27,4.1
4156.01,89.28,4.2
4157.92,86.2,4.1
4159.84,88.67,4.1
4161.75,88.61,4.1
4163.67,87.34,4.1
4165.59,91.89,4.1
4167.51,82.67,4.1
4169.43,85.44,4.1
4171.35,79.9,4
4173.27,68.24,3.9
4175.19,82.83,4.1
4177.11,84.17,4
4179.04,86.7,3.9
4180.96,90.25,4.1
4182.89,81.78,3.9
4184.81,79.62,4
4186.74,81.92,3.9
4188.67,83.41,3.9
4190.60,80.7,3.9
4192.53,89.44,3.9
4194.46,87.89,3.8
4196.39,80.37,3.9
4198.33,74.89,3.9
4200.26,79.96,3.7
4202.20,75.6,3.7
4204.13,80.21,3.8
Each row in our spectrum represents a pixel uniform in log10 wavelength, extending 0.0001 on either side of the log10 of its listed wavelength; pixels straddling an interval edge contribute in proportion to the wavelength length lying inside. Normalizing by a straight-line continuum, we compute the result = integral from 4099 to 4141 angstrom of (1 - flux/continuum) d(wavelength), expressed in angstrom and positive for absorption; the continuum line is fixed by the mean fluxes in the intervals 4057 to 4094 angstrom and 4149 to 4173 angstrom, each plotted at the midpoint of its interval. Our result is 1.4 angstrom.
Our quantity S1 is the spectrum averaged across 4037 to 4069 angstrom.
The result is 81.2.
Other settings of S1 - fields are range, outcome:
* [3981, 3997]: 81.5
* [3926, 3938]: 27.5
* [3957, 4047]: 73.6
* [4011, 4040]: 81.3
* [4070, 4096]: 81.5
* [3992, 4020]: 82.5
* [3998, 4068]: 81.2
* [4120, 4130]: 84.5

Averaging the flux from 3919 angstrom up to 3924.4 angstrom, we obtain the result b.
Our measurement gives 64.2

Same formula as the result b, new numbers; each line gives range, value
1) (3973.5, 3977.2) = 61.6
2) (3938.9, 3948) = 56.3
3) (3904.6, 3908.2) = 62.4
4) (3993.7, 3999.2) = 82.5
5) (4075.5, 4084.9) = 78.8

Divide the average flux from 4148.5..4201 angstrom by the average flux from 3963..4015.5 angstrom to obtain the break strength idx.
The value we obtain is 1.20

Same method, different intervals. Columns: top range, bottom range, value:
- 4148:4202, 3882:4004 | 1.38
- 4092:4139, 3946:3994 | 1.25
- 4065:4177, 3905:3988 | 1.43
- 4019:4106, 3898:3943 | 1.45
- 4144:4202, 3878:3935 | 1.44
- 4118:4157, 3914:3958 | 1.57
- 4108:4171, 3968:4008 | 1.18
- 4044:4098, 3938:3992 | 1.31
